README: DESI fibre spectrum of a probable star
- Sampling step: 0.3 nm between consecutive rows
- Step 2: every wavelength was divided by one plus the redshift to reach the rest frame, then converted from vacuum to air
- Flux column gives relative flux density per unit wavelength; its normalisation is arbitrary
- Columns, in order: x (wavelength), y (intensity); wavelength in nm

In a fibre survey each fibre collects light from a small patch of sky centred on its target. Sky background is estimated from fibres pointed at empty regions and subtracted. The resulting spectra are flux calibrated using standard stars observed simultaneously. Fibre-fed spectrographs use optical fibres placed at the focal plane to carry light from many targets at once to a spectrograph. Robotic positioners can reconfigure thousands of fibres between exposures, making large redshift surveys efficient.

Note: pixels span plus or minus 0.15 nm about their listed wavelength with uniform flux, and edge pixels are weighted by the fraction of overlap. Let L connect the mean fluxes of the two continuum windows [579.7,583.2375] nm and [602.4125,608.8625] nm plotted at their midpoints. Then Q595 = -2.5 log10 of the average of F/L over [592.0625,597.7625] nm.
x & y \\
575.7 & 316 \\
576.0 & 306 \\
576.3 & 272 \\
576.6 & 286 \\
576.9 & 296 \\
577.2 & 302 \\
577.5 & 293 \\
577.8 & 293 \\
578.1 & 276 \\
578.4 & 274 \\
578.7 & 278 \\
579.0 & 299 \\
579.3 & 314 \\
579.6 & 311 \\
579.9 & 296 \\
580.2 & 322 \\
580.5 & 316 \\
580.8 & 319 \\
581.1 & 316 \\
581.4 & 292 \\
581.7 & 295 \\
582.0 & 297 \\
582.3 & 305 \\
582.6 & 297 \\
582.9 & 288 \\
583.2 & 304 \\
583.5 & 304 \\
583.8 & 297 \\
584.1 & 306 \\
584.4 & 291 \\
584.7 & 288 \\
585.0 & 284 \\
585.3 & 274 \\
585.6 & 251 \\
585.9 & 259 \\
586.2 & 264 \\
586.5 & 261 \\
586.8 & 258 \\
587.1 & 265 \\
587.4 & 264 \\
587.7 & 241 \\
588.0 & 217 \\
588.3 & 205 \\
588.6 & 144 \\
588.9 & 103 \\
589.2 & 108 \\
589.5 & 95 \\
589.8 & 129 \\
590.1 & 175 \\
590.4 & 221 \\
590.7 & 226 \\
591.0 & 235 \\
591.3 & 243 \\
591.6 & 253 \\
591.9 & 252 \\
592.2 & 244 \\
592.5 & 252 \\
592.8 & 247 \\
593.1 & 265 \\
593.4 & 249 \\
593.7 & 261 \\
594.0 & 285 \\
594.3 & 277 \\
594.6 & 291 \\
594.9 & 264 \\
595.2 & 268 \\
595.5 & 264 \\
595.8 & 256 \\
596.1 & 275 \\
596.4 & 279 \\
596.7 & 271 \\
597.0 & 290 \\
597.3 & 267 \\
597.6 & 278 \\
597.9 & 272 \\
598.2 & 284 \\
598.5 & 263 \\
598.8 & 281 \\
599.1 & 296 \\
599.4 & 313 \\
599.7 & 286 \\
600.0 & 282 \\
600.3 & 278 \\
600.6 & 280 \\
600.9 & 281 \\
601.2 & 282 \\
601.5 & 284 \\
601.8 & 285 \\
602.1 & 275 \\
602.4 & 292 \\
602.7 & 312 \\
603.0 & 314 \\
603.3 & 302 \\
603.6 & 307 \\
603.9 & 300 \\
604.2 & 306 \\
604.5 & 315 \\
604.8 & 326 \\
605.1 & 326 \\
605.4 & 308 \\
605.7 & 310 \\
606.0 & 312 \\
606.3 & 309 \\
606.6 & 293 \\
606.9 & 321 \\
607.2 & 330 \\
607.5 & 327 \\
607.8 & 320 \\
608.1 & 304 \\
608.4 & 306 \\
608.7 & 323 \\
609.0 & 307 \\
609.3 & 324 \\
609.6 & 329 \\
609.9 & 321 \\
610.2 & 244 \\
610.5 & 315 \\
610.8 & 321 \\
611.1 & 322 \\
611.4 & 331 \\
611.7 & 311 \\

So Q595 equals 0.16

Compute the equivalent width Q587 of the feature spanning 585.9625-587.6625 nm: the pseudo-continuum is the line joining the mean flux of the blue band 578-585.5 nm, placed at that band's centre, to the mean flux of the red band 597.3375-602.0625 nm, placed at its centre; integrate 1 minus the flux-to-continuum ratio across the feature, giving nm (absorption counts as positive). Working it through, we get 0.188 nm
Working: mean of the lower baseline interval 298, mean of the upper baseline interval 282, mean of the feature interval 261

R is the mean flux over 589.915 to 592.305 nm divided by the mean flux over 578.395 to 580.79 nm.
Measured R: 0.75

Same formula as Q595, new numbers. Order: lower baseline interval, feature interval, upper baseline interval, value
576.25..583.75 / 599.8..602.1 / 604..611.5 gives 0.11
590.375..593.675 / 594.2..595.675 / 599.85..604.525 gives -0.05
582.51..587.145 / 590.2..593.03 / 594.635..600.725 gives 0.16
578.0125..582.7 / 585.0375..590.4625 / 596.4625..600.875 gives 0.37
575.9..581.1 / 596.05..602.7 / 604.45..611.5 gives 0.10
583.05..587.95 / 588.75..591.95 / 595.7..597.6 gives 0.44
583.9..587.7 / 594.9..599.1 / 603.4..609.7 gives 0.08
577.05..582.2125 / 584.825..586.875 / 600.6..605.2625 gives 0.13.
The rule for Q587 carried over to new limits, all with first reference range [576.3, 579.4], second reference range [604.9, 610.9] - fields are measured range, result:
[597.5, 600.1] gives 0.18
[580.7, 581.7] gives -0.05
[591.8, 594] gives 0.34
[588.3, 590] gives 0.99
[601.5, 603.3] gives 0.08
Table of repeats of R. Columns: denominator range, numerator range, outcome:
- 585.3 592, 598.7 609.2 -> 1.42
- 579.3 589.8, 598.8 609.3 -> 1.16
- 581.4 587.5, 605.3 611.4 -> 1.11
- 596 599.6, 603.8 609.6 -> 1.12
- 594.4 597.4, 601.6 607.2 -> 1.12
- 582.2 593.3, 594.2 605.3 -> 1.19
